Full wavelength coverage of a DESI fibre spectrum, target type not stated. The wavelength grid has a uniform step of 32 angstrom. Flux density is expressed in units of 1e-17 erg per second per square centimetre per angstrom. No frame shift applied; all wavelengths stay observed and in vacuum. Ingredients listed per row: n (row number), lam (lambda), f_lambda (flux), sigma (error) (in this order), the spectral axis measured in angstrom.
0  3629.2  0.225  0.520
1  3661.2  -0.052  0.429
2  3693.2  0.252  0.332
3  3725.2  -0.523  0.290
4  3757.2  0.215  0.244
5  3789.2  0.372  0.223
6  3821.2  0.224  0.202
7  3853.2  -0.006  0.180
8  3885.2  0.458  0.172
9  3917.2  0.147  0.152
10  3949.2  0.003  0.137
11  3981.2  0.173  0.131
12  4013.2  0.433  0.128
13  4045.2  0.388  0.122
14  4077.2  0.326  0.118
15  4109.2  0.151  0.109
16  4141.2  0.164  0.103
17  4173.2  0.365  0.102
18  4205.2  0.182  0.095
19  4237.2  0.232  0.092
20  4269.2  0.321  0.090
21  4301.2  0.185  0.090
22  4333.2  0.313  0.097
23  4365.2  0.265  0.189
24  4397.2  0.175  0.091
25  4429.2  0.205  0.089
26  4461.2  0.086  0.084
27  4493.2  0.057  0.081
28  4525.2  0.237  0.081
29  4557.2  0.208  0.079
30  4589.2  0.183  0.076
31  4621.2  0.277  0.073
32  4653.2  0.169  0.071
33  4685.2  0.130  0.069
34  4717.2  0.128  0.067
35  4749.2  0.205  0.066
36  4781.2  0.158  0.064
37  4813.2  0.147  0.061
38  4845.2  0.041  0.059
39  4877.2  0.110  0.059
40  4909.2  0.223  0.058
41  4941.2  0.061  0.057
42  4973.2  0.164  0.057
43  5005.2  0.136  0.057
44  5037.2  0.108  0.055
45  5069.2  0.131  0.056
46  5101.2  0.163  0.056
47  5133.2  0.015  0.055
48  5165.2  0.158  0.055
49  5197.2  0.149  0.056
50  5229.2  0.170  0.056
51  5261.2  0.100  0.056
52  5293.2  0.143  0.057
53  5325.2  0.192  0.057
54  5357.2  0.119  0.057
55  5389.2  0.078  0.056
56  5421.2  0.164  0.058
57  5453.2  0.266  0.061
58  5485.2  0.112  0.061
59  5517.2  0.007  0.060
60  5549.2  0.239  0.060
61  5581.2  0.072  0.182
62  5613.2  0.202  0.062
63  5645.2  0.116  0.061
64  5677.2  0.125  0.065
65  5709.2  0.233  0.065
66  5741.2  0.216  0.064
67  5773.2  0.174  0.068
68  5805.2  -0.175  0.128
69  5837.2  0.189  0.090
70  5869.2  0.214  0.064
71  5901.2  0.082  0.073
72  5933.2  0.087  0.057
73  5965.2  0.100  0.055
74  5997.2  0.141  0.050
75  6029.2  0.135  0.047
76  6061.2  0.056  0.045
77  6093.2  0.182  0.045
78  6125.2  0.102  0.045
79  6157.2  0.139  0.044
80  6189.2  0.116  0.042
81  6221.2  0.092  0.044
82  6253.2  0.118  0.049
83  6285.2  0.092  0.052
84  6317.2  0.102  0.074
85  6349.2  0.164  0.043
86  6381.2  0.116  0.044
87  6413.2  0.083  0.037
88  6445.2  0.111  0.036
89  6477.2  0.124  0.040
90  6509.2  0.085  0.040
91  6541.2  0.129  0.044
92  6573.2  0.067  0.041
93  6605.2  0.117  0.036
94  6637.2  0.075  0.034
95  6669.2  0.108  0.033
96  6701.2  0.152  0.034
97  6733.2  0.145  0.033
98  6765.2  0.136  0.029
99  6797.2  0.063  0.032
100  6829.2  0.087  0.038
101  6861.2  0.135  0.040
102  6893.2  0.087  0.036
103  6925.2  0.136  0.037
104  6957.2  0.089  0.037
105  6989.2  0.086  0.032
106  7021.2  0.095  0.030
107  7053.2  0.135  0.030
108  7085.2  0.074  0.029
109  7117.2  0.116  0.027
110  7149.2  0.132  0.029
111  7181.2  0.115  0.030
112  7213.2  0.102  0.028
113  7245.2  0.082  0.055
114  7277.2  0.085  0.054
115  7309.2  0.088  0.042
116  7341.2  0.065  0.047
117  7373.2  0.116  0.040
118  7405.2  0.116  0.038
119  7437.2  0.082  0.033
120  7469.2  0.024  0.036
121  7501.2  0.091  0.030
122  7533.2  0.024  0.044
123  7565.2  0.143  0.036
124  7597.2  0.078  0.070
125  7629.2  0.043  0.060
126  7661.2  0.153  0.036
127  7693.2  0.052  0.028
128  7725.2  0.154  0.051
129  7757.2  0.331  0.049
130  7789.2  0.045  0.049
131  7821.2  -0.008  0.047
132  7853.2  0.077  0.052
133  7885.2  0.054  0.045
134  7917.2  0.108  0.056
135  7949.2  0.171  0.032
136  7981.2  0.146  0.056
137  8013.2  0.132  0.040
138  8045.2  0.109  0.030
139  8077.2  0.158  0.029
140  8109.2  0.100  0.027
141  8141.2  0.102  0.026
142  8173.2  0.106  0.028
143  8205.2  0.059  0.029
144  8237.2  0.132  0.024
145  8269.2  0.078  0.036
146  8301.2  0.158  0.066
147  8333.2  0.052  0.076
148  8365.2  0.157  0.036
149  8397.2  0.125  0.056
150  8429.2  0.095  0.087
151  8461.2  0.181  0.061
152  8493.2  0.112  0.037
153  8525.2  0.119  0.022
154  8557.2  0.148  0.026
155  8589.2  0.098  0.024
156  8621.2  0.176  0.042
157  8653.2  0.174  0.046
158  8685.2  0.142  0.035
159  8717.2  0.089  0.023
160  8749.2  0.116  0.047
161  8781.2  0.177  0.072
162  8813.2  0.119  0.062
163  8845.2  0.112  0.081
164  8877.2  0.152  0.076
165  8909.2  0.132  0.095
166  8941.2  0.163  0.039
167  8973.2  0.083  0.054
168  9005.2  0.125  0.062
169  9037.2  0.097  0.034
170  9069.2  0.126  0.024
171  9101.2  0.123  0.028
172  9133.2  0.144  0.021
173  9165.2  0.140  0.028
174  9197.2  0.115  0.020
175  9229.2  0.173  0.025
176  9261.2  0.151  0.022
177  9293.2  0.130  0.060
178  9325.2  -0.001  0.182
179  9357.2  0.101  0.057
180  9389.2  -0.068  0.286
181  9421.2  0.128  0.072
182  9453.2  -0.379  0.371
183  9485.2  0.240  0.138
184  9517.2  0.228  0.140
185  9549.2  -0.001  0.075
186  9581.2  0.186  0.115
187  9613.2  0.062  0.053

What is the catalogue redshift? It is 1.080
